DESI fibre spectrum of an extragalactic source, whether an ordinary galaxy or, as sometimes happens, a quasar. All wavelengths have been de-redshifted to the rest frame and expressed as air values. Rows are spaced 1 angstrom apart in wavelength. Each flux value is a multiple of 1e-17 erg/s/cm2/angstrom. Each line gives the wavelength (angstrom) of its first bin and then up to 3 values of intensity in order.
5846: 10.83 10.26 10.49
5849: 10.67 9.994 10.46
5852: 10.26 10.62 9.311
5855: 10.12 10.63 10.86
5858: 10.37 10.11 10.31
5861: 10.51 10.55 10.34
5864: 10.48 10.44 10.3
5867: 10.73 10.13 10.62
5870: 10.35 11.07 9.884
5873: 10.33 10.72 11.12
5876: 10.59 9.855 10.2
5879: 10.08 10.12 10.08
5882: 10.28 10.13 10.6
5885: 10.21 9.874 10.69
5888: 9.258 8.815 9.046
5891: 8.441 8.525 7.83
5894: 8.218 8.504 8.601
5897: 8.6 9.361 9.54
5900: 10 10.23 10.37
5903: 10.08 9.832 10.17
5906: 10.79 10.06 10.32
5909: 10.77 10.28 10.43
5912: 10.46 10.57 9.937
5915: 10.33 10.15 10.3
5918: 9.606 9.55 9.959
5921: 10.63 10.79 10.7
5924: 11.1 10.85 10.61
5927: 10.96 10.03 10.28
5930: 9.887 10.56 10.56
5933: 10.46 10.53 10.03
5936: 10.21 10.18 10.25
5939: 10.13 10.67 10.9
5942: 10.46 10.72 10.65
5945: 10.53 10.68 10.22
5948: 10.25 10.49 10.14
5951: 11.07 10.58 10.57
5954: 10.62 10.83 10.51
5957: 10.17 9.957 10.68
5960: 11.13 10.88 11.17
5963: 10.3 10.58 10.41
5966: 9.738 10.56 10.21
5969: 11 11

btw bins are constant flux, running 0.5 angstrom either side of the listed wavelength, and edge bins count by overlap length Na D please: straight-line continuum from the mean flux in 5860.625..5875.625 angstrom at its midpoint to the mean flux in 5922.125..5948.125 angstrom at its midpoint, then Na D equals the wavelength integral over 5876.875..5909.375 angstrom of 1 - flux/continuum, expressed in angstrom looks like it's 2.5 angstrom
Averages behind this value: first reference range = 10.5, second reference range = 10.5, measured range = 9.68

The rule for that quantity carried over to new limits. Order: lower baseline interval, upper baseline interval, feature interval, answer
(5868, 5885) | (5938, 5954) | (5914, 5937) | 0.3 angstrom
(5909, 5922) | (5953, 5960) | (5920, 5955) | -0.4 angstrom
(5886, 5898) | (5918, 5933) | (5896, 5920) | -1.1 angstrom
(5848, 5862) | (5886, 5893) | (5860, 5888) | -2.1 angstrom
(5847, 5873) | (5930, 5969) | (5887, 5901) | 2.0 angstrom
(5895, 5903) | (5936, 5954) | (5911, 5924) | -0.5 angstrom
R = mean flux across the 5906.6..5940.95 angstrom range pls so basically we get 10.4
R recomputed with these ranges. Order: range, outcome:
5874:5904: 9.65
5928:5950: 10.4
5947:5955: 10.5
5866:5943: 10.1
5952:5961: 10.6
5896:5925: 10.2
